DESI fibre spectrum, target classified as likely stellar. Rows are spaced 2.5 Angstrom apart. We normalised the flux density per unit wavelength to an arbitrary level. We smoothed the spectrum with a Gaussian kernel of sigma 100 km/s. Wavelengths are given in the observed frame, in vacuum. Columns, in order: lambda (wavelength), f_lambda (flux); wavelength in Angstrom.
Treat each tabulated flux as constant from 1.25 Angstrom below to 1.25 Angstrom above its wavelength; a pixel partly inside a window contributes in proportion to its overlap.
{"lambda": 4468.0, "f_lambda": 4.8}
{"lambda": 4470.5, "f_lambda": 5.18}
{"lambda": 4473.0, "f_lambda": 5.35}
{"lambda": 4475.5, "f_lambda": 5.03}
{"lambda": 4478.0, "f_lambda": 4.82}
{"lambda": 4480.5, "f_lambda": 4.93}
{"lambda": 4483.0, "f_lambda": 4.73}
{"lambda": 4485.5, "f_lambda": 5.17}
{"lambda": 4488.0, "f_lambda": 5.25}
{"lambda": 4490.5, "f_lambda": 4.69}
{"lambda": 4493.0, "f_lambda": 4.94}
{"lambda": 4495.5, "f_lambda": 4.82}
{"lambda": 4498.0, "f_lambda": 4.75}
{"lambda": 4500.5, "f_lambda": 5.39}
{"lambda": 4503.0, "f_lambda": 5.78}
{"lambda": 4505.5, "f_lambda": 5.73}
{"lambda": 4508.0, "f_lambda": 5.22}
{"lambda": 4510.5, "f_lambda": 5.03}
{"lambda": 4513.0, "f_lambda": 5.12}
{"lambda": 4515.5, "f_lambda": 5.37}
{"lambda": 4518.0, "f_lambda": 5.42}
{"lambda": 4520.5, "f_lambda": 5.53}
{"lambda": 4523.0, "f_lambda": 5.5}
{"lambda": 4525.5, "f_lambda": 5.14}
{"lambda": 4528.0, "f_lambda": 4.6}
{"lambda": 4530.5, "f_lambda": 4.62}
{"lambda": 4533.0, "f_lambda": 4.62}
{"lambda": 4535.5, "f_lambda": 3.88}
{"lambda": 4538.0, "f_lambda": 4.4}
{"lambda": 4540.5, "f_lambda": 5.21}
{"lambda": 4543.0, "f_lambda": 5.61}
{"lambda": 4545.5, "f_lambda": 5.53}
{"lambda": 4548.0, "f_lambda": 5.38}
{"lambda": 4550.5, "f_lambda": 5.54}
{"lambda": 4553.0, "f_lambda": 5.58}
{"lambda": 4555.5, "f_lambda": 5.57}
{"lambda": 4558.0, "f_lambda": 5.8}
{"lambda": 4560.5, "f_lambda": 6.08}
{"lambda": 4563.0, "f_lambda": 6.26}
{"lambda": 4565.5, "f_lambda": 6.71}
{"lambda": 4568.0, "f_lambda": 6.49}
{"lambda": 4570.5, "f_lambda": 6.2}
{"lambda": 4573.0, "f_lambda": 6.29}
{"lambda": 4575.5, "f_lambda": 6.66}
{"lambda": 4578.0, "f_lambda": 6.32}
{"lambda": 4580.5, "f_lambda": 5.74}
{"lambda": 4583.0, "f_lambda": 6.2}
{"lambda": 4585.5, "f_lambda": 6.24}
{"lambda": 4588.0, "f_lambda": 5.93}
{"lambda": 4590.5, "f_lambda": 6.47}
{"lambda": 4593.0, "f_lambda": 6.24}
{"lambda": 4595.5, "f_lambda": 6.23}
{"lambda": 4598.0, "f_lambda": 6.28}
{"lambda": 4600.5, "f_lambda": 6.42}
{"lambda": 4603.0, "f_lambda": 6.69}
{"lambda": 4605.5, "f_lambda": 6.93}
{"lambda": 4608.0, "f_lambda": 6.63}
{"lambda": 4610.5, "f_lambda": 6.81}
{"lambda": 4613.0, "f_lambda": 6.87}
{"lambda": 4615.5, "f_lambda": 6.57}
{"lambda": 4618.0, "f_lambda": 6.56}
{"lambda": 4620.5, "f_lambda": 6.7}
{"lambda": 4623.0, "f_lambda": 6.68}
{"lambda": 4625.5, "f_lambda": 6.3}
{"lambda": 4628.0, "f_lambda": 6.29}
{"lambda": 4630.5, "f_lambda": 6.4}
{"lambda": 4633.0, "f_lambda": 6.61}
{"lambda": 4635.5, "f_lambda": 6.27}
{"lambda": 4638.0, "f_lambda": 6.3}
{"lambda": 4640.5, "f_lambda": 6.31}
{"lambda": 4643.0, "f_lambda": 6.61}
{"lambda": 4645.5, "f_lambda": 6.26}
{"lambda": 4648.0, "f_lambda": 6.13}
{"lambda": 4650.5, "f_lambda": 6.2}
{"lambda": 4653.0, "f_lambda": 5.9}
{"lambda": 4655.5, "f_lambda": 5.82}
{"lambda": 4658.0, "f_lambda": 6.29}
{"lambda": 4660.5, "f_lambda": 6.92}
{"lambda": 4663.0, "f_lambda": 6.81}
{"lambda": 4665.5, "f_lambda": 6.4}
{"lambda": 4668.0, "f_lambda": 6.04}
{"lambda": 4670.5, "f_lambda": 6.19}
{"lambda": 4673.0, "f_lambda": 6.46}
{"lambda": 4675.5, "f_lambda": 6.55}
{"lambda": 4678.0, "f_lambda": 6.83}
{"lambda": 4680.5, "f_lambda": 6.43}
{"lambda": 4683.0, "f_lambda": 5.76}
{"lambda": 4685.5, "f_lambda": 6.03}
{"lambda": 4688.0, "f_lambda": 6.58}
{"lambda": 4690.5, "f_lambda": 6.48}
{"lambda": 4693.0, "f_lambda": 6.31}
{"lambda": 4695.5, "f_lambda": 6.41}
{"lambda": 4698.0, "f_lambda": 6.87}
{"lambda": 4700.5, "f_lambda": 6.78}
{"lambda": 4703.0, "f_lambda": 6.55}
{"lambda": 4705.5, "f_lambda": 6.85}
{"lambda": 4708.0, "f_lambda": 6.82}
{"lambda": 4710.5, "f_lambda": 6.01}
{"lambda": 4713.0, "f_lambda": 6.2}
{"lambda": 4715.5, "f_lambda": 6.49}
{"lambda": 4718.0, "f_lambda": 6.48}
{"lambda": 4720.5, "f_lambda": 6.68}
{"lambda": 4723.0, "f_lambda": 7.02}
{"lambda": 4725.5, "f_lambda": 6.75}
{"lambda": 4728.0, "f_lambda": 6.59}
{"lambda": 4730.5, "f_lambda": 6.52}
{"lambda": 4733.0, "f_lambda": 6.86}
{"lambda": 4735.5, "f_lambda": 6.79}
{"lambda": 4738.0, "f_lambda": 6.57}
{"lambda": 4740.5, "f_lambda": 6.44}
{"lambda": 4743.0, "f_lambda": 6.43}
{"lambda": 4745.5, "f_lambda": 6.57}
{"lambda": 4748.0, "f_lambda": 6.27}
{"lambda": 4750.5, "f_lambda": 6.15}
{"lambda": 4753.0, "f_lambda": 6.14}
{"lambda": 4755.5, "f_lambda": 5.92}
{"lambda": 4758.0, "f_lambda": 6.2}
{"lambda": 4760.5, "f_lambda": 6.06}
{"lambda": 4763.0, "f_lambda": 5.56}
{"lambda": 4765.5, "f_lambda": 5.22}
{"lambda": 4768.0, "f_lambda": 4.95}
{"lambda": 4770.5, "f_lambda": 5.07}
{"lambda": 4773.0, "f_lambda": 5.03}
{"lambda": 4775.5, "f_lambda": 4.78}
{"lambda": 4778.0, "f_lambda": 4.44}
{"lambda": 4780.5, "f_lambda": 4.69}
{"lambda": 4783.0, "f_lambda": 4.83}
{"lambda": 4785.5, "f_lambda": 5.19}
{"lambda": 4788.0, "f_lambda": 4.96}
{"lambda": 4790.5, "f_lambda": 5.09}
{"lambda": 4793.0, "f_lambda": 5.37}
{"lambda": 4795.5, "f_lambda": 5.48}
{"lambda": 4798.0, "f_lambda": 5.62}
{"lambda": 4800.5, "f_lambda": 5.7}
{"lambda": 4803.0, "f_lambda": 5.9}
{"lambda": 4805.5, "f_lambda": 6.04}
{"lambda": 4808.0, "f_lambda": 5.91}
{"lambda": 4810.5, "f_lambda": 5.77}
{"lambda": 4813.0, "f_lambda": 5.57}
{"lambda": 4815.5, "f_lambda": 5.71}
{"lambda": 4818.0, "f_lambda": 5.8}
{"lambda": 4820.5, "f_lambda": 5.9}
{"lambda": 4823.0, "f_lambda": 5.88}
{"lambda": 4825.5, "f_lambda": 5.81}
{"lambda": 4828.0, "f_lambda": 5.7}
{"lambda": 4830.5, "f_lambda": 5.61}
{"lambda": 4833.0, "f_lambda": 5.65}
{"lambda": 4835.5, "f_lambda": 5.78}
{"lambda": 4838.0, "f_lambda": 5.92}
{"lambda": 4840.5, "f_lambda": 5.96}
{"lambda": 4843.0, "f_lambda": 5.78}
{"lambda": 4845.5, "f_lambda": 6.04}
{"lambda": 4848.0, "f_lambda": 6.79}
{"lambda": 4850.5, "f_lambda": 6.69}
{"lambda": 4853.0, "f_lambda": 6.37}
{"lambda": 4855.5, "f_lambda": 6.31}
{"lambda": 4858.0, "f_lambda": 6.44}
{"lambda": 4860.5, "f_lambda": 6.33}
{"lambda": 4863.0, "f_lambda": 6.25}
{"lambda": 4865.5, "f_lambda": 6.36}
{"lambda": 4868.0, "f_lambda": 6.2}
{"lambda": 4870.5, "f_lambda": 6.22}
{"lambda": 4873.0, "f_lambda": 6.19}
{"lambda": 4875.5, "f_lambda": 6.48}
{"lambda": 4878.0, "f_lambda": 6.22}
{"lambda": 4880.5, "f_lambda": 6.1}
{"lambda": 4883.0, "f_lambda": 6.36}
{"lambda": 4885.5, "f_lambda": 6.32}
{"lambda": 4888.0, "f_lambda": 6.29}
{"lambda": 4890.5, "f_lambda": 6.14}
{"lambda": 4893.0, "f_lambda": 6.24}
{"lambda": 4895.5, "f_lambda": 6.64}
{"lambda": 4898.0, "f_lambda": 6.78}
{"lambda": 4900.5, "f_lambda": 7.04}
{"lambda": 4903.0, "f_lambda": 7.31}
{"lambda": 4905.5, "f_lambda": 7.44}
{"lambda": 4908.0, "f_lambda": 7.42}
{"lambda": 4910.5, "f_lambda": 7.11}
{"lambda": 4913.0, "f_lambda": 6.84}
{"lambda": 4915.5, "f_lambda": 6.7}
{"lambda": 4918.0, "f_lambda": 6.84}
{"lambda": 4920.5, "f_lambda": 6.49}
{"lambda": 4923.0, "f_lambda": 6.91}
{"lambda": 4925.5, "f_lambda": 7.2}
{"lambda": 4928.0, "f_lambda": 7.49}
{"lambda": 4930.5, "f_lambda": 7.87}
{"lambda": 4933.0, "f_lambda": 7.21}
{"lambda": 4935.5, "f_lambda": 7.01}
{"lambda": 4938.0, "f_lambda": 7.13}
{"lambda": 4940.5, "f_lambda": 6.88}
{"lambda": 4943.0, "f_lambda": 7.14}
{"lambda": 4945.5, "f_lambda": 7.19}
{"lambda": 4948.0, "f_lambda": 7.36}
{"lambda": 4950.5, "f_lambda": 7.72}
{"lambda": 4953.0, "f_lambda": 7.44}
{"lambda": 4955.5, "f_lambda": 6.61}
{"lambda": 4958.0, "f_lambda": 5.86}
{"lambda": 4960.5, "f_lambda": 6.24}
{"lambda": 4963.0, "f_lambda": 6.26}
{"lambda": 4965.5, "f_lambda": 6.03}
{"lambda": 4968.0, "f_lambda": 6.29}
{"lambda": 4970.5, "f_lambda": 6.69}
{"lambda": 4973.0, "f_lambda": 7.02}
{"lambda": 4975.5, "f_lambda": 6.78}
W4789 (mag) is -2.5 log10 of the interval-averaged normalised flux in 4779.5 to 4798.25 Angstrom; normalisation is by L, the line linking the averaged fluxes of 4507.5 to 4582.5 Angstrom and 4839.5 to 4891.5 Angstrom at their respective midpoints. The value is 0.19 mag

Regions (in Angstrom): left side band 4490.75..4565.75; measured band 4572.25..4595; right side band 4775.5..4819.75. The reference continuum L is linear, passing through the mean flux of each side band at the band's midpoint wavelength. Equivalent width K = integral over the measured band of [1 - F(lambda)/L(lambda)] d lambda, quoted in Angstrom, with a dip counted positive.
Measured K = -4.0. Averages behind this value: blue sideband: 5.28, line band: 6.23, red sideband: 5.4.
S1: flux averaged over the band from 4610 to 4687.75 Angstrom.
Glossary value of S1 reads 6.4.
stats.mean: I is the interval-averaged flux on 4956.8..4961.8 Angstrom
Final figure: 6.05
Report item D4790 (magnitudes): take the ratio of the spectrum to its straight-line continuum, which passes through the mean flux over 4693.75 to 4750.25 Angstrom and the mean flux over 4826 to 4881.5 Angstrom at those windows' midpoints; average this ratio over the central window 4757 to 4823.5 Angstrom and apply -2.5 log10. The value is 0.17 mag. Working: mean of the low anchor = 6.58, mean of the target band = 5.43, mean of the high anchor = 6.15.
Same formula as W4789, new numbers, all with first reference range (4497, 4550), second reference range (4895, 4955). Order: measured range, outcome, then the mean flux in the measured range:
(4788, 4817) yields 0.16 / 5.62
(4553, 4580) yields -0.16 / 6.19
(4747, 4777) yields 0.13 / 5.6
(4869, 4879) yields 0.10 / 6.28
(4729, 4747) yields -0.07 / 6.59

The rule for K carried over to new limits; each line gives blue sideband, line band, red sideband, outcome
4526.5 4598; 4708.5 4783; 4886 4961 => 3.8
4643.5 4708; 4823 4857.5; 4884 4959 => 3.8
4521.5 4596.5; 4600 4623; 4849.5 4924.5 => -3.4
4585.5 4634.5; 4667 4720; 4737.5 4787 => -3.8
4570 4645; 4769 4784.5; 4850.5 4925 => 4.0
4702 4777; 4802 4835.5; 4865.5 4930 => 3.4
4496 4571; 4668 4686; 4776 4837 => -2.8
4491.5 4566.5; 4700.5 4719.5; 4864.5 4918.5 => -1.8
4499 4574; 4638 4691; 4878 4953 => -3.4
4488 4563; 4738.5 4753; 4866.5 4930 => -0.7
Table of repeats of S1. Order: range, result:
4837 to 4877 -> 6.27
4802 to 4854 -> 5.93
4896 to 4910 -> 7.16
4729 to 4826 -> 5.72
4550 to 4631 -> 6.33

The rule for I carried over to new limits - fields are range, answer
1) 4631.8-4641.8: 6.37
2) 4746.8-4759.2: 6.14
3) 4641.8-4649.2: 6.33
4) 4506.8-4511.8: 5.12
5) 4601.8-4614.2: 6.79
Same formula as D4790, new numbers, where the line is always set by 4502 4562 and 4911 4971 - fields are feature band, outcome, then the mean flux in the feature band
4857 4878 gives 0.05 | 6.3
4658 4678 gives -0.12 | 6.49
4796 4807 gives 0.10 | 5.79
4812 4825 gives 0.11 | 5.78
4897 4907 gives -0.07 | 7.16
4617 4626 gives -0.17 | 6.58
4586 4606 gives -0.16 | 6.37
